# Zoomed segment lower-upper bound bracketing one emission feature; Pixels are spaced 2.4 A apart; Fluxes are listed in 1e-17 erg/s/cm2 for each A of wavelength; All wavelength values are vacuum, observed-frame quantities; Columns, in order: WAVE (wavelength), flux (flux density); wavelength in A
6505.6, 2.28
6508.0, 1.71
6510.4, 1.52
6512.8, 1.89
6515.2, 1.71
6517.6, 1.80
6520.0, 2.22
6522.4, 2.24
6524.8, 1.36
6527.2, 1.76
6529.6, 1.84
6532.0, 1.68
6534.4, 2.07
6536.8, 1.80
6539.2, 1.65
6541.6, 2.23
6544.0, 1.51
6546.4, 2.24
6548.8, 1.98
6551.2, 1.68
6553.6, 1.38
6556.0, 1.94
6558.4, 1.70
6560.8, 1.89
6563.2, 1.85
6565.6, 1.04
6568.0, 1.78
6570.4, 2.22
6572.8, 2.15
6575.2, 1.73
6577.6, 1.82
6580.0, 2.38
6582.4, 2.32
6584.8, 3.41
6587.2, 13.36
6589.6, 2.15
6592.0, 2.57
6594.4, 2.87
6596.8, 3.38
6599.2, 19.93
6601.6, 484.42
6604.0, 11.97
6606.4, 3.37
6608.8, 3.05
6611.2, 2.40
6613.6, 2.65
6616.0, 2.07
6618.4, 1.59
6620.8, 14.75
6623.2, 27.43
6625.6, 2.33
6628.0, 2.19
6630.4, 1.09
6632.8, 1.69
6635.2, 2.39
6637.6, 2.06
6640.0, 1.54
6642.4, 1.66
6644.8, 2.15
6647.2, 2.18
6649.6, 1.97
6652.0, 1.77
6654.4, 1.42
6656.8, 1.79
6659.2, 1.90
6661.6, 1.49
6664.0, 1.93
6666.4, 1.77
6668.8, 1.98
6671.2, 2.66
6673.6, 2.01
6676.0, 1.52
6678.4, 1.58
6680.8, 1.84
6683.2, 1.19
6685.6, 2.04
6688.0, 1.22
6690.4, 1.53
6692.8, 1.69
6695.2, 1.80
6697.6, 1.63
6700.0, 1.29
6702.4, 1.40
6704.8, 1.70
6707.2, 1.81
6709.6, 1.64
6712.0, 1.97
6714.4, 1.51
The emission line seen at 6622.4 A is [N II]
